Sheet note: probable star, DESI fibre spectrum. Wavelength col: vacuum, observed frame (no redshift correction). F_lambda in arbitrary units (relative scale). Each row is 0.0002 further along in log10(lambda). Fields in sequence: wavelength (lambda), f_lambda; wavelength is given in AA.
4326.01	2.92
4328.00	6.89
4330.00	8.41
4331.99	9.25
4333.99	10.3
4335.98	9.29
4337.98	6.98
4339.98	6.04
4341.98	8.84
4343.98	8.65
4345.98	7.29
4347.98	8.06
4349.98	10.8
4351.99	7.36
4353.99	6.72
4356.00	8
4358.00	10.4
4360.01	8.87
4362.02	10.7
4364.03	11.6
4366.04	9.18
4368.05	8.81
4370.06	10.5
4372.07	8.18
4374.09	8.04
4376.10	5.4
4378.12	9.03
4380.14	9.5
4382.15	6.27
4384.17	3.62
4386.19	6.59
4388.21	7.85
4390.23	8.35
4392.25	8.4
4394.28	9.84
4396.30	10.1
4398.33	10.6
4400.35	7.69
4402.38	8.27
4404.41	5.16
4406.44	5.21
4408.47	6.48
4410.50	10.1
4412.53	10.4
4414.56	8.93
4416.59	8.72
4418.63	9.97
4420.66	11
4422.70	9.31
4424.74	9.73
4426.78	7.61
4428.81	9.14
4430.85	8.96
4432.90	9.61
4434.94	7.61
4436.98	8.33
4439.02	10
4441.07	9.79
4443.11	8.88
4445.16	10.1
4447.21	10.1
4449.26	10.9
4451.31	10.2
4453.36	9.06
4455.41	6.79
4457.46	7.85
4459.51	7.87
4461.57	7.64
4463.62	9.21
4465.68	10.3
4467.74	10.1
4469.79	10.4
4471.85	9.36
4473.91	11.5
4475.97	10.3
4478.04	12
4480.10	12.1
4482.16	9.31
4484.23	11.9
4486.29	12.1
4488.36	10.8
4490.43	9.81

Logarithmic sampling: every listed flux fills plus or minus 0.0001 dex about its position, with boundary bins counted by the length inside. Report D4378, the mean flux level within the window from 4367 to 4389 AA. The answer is 7.62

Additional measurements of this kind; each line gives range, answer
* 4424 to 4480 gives 9.43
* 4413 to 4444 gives 9.2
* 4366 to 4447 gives 8.54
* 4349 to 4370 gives 9.3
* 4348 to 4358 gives 8.43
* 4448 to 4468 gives 8.96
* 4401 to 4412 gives 7.21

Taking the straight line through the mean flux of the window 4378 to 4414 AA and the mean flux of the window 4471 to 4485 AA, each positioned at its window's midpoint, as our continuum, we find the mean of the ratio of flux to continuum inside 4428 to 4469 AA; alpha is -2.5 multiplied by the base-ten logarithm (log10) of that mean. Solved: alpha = 0.08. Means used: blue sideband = 7.96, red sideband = 10.9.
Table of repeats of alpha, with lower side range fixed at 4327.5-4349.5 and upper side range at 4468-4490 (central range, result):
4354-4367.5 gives -0.10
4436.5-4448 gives 0.07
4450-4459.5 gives 0.23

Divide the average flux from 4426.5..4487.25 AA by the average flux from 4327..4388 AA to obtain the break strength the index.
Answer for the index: 1.16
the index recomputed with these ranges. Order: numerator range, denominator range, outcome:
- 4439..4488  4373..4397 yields 1.28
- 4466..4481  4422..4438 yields 1.23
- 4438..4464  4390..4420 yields 1.06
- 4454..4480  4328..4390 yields 1.15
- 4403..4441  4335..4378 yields 1.02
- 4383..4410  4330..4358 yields 0.91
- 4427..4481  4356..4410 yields 1.15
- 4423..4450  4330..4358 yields 1.11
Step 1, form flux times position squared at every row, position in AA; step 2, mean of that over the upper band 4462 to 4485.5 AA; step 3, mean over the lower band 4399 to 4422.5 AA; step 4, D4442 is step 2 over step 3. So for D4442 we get 1.3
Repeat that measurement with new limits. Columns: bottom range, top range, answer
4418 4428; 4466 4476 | 1.11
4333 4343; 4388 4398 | 1.13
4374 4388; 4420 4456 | 1.38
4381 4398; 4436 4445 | 1.23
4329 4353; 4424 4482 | 1.18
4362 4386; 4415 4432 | 1.15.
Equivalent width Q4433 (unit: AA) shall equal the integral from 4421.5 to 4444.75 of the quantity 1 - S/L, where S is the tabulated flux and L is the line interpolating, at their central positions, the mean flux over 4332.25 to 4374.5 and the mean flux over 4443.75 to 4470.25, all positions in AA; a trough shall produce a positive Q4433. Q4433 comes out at 0.3 AA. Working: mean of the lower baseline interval 8.81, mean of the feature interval 9.04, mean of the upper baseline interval 9.24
